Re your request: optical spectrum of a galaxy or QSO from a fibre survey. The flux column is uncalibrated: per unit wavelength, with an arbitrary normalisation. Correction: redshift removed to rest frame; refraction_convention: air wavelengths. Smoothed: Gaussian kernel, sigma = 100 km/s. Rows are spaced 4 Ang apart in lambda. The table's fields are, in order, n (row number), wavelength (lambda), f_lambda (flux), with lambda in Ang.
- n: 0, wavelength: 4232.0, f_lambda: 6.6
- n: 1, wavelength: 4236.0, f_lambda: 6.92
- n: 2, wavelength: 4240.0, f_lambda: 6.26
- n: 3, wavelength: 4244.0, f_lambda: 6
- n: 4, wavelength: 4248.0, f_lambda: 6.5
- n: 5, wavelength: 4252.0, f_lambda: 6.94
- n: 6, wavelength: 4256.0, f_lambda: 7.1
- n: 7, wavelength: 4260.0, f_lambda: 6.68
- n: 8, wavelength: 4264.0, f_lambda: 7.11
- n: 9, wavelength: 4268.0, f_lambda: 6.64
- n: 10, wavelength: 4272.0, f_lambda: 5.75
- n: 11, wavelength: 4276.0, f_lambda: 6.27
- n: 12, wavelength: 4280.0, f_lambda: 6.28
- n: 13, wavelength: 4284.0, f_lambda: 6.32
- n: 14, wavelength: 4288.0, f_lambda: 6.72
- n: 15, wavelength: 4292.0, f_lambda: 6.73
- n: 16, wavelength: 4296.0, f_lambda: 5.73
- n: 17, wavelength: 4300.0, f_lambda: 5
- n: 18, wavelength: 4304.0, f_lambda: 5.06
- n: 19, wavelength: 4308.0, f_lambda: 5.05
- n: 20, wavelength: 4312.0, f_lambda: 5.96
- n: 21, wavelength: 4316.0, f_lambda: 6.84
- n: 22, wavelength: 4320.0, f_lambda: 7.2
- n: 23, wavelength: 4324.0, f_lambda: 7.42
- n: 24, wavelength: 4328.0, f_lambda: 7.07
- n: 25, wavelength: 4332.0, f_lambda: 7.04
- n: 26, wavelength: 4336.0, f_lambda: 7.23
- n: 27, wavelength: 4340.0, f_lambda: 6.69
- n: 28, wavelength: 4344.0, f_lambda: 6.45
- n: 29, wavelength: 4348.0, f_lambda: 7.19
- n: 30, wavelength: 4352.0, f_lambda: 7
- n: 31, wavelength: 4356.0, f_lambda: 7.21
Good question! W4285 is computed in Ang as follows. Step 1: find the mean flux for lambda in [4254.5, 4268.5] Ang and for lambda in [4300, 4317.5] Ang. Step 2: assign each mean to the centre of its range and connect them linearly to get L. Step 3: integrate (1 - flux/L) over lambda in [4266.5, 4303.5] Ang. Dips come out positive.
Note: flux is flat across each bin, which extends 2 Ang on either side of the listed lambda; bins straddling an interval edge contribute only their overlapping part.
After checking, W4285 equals 0.9 Ang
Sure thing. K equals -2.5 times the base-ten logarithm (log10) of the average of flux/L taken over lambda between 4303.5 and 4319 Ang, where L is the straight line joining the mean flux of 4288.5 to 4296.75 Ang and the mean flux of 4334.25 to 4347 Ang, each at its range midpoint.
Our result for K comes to 0.12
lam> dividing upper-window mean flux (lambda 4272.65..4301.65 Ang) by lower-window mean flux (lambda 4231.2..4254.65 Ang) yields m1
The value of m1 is 0.9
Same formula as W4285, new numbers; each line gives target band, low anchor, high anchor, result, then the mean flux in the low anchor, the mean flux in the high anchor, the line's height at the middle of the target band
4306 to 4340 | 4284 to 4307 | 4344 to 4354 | -1.52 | 5.85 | 6.97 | 6.43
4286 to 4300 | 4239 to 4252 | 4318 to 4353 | 1.08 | 6.36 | 7.03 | 6.71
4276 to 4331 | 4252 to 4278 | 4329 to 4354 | 4.11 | 6.62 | 6.94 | 6.78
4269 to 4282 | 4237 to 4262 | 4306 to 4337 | 0.97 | 6.59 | 6.71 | 6.64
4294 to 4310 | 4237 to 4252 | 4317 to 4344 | 3.79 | 6.39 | 7.05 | 6.83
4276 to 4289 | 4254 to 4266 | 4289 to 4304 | -0.34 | 6.96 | 5.78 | 6.23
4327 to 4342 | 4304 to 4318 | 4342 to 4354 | -1.19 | 5.82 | 6.88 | 6.49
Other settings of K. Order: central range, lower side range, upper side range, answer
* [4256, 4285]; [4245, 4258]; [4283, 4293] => 0.03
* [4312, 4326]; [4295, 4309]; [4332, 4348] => -0.18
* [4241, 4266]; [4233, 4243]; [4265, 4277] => -0.05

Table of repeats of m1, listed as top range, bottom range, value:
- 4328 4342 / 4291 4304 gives 1.24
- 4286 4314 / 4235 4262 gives 0.87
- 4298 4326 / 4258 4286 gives 0.94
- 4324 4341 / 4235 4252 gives 1.10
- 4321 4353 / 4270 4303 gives 1.16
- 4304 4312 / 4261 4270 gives 0.77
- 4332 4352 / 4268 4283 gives 1.12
